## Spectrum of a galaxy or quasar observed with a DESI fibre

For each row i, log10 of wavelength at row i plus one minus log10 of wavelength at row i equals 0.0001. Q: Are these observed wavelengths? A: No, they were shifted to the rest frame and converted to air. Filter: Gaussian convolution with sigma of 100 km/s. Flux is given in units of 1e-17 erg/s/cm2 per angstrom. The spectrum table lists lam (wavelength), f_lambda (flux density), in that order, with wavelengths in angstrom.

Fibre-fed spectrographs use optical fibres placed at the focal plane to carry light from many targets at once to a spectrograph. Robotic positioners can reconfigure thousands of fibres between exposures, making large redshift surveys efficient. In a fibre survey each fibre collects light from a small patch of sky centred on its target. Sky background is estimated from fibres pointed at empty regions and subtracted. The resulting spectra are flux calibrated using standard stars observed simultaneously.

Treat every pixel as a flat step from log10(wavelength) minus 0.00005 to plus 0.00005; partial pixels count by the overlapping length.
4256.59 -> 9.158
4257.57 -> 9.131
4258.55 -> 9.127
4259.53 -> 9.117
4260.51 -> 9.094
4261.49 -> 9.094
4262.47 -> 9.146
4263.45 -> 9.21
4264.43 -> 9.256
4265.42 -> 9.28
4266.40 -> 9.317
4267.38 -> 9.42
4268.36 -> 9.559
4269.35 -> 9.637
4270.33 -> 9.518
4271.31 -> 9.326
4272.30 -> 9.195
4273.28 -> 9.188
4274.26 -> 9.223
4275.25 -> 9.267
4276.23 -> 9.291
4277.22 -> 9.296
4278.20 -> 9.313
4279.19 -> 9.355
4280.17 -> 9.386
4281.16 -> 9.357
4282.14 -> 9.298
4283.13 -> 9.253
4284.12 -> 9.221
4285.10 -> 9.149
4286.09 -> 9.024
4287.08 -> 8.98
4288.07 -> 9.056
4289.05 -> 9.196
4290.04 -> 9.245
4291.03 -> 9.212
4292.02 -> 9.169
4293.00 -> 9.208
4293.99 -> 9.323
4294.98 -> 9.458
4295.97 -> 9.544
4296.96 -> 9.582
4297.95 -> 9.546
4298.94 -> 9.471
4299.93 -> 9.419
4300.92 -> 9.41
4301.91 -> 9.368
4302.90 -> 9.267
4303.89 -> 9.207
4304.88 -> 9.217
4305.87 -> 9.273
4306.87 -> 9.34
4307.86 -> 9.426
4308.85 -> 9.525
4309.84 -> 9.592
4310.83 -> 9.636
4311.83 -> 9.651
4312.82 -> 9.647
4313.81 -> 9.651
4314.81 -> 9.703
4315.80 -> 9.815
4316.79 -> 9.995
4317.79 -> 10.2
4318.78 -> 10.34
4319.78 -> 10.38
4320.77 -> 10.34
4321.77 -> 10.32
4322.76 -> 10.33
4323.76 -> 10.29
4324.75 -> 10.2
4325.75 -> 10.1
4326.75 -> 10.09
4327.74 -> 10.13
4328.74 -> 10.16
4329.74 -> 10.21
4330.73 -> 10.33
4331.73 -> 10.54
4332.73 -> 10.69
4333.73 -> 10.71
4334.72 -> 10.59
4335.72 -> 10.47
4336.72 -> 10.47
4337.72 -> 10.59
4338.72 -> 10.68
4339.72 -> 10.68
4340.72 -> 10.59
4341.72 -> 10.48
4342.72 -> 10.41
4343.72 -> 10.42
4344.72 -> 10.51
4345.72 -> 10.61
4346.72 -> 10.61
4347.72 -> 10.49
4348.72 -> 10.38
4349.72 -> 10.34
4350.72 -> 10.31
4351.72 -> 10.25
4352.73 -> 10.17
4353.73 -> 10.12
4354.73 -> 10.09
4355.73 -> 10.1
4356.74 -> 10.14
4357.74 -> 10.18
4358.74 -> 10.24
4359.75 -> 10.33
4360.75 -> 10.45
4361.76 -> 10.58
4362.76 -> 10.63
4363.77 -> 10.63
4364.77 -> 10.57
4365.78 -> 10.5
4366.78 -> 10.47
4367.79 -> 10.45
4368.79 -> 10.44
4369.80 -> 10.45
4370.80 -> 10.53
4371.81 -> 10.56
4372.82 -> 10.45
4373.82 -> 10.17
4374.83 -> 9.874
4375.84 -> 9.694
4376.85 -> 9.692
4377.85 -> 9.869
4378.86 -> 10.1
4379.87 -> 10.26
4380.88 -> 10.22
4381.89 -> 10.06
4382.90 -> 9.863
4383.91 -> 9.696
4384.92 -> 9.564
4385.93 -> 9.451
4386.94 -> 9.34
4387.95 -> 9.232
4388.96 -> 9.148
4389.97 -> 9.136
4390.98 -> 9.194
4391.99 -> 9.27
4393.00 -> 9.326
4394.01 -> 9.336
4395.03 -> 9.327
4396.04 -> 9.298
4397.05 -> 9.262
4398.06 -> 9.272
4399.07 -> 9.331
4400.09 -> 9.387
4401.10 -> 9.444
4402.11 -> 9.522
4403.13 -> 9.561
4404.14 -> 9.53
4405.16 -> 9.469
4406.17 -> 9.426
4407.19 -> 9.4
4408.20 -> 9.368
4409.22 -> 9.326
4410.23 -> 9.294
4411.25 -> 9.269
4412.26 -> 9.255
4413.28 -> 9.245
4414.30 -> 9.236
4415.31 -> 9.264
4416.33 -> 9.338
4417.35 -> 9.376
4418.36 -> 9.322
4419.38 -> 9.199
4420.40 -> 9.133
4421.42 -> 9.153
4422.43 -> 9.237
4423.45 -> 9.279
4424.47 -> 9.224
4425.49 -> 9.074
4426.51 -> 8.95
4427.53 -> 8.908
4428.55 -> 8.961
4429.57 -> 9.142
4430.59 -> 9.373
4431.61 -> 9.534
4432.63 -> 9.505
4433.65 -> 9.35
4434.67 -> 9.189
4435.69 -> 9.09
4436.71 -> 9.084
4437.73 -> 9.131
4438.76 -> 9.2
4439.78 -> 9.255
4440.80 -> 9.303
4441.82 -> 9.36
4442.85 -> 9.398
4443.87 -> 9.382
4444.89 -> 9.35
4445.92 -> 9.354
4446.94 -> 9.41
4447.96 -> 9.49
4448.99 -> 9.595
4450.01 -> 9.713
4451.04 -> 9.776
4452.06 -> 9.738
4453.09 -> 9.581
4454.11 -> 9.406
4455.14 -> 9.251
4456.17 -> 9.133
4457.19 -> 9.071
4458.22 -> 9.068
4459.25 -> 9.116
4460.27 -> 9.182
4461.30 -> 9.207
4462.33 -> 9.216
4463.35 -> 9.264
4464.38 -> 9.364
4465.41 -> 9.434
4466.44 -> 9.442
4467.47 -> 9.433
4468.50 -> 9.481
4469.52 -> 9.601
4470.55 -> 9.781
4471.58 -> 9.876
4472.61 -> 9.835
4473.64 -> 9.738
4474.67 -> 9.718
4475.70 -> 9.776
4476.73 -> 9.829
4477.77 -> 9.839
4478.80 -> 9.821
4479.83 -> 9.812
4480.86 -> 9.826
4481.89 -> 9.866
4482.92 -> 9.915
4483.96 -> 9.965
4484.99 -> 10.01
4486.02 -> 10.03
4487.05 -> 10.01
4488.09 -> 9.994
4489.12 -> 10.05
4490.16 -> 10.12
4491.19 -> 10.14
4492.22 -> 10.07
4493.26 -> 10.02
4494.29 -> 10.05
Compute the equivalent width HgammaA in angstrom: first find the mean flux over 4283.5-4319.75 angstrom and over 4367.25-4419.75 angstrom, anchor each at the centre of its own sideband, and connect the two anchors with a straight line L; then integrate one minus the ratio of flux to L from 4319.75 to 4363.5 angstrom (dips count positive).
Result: -3.97 angstrom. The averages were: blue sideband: 9.46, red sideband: 9.6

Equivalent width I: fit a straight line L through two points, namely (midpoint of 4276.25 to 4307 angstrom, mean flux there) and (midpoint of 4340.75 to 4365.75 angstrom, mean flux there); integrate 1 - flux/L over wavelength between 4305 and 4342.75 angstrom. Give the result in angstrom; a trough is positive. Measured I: -1.03 angstrom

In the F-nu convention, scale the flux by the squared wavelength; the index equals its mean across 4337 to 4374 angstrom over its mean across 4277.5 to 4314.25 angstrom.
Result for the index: 1.15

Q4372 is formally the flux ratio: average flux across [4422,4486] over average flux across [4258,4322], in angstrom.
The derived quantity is 1.0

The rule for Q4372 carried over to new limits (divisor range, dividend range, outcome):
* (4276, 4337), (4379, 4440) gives 0.96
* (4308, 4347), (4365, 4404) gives 0.95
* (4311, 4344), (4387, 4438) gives 0.90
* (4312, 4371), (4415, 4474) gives 0.90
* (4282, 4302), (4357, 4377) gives 1.11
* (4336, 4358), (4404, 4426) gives 0.89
